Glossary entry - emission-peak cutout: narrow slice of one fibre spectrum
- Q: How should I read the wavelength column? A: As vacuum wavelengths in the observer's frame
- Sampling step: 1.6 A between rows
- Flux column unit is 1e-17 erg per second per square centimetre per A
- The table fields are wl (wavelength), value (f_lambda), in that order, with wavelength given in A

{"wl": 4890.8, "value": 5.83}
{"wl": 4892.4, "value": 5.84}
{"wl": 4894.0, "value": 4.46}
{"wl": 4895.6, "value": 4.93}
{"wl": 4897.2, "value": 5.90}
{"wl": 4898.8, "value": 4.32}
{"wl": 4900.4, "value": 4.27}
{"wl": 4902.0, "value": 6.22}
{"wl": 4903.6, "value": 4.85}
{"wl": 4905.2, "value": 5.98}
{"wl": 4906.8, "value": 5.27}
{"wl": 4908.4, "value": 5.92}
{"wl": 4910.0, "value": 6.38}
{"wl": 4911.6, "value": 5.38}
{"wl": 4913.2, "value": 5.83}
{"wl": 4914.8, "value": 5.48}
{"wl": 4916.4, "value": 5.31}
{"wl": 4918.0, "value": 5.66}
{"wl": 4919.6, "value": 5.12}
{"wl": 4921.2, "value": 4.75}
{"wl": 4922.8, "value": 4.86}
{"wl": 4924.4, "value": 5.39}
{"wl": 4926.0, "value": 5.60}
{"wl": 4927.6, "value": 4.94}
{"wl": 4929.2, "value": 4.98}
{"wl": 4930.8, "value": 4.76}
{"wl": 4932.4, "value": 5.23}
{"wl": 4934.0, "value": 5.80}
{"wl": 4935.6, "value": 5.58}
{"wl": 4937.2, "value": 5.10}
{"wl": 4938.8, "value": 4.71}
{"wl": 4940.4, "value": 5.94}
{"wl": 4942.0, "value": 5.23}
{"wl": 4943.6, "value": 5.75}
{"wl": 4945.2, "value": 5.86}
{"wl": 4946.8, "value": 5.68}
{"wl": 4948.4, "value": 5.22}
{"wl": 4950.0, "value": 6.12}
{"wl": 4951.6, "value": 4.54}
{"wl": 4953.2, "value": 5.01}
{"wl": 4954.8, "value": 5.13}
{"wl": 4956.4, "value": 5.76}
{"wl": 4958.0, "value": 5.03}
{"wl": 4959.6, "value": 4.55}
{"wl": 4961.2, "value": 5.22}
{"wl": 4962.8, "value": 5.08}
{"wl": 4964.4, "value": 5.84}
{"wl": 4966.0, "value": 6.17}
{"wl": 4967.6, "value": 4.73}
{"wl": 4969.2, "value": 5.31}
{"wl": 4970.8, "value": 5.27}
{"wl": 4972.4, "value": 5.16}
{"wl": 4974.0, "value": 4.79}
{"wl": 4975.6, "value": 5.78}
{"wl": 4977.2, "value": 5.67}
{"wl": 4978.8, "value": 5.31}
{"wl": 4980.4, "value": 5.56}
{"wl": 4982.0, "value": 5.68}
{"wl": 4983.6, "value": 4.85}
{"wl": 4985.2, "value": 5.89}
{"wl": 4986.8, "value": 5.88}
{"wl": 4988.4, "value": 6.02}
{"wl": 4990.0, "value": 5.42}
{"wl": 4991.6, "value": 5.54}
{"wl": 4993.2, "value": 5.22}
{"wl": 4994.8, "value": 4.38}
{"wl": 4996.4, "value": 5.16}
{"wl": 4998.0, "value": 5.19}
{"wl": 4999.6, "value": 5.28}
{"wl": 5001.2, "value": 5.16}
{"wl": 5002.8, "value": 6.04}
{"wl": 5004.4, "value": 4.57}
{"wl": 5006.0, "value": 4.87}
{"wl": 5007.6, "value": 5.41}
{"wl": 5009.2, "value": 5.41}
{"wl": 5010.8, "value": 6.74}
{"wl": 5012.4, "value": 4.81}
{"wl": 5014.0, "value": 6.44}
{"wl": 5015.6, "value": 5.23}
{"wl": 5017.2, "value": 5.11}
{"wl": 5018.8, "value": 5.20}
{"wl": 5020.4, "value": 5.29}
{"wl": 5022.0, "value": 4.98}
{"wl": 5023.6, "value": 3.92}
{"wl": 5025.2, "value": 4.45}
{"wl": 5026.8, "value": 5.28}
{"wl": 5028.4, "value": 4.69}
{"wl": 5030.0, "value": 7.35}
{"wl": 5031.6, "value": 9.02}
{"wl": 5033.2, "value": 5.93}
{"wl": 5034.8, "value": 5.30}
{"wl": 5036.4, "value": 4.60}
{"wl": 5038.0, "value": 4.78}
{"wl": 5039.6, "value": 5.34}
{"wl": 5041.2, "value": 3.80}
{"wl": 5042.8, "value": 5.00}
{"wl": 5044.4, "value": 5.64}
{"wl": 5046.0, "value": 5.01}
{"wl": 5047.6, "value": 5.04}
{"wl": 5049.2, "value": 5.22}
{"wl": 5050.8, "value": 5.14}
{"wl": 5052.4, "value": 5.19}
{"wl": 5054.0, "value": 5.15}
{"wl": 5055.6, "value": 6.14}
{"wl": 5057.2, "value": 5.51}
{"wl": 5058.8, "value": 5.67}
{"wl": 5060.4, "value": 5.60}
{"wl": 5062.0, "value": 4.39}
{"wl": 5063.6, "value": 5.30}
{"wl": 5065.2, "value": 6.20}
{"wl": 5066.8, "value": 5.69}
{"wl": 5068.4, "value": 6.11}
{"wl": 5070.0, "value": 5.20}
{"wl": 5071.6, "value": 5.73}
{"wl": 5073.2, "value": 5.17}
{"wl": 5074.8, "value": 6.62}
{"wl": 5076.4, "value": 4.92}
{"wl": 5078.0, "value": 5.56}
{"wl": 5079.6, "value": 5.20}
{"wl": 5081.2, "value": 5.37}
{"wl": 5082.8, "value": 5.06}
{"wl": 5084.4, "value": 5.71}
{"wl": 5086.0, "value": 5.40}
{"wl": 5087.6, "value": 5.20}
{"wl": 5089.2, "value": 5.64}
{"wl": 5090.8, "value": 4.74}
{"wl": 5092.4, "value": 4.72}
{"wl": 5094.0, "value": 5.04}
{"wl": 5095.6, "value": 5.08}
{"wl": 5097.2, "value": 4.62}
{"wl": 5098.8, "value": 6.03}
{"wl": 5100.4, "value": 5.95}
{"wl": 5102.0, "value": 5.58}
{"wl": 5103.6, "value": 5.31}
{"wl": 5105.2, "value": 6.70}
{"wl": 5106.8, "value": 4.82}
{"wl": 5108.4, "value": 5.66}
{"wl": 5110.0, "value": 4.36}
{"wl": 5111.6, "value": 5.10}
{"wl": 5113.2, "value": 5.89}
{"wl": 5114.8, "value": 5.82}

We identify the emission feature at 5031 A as H-beta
